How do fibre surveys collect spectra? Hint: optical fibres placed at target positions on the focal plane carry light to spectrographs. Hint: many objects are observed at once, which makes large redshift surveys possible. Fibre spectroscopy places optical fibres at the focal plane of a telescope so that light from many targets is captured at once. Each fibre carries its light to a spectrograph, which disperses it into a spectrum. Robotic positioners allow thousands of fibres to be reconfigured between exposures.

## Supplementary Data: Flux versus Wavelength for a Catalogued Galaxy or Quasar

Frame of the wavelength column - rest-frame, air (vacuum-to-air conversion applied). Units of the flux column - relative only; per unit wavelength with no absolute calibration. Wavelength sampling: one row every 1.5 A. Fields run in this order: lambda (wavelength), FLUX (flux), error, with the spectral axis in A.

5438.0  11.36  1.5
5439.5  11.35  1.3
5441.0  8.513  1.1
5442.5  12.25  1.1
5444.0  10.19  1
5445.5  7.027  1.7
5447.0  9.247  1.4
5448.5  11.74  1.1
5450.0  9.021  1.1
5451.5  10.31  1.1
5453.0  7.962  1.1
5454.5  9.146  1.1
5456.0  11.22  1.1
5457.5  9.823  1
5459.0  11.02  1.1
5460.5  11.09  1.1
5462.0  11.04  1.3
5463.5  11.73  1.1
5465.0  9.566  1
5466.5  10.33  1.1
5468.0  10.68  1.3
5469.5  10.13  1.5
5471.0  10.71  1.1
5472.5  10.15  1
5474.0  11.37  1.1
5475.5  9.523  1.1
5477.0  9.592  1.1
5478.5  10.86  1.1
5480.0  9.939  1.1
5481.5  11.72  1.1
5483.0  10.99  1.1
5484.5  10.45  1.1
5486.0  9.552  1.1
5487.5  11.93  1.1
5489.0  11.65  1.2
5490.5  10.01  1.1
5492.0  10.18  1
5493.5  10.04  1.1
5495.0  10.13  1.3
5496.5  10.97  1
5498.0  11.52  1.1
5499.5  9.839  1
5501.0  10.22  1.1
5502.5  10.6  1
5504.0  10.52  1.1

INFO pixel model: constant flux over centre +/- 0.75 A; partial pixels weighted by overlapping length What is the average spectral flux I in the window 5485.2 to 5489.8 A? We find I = 11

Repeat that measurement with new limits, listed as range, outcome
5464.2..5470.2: 10.2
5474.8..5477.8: 9.58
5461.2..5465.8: 10.8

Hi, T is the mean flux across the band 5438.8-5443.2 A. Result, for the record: 10.7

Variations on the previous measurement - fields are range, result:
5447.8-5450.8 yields 10.4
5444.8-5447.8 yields 8.22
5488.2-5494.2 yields 10.5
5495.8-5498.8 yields 11.2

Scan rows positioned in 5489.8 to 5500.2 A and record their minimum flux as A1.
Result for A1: 9.839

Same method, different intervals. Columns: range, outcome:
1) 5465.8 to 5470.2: 10.13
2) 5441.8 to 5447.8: 7.027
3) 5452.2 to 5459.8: 7.962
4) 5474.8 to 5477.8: 9.523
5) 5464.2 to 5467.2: 9.566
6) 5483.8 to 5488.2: 9.552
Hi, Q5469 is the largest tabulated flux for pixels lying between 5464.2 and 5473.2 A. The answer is 10.71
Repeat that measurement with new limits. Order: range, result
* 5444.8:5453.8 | 11.74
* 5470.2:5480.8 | 11.37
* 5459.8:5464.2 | 11.73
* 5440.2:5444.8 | 12.25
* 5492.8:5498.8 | 11.52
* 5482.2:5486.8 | 10.99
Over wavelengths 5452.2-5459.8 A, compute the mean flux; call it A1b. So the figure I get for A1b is 9.85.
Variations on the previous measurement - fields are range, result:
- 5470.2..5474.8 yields 10.7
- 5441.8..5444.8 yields 11.1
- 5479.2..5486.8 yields 10.5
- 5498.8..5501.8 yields 10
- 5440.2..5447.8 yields 9.47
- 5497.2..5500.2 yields 10.7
